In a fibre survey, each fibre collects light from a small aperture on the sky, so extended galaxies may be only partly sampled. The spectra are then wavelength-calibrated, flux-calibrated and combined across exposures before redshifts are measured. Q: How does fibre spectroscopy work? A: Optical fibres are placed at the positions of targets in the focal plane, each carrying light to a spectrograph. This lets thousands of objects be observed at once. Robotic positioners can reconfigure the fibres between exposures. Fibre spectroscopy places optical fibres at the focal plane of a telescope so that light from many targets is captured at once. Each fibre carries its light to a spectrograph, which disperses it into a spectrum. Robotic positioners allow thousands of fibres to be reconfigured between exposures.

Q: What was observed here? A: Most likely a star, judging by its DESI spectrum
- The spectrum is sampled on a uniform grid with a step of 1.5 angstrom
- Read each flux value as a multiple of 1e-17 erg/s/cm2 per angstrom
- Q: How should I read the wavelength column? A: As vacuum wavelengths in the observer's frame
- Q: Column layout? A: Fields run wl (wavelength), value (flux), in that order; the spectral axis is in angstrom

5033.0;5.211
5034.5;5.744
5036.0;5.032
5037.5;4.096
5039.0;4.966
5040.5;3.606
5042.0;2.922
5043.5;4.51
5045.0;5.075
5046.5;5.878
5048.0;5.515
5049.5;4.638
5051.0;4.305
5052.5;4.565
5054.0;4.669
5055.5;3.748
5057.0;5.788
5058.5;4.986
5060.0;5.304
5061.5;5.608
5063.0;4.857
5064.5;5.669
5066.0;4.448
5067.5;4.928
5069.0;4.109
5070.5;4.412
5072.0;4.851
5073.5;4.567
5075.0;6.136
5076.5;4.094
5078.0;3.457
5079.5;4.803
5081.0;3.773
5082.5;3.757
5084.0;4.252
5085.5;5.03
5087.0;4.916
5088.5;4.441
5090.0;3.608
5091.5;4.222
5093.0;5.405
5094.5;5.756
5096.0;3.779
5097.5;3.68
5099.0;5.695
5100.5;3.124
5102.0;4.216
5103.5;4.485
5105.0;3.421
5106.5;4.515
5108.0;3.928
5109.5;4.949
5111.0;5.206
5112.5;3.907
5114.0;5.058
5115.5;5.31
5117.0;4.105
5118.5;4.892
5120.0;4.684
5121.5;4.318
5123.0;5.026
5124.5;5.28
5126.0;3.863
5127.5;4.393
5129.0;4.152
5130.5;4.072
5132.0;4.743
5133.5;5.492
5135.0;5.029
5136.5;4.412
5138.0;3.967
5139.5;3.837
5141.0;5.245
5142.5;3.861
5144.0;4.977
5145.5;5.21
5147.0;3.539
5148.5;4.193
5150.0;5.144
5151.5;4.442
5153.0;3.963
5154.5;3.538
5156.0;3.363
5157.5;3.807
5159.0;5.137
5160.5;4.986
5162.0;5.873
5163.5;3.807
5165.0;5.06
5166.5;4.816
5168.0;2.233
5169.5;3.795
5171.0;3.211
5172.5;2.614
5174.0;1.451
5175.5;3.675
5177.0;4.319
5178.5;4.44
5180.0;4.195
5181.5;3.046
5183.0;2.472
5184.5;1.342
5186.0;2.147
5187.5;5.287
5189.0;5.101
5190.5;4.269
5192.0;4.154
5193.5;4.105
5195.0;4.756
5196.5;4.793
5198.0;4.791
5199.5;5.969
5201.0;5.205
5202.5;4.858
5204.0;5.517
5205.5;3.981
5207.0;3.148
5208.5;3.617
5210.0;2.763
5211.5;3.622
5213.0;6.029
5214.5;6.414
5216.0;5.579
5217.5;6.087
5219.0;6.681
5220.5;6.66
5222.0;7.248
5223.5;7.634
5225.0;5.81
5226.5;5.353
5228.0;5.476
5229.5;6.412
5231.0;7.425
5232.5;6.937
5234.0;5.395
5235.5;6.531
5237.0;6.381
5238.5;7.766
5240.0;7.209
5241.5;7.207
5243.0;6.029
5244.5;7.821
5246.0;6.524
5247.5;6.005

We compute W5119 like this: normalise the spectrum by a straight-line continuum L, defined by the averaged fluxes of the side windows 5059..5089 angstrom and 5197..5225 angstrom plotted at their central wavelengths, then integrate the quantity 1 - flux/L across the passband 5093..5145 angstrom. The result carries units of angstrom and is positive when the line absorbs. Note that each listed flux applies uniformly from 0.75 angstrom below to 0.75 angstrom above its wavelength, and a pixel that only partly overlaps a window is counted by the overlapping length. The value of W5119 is 3.9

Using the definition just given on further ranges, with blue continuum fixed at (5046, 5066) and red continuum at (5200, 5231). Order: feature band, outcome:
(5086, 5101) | 1.8 angstrom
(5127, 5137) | 1.1 angstrom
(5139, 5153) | 2.1 angstrom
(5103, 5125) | 2.4 angstrom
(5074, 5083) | 1.3 angstrom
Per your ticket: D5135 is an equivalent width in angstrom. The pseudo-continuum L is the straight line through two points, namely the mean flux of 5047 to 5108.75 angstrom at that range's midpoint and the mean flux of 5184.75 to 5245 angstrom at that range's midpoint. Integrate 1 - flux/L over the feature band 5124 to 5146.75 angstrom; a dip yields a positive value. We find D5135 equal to 2.0 angstrom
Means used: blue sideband 4.58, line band 4.54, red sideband 5.51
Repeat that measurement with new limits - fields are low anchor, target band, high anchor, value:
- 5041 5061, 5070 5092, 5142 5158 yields 0.8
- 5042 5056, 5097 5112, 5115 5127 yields 1.1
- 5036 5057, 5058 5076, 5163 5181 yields -2.3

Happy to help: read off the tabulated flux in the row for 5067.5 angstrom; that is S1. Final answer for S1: 4.928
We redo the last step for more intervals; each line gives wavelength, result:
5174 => 1.451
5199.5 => 5.969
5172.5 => 2.614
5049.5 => 4.638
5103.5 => 4.485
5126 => 3.863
